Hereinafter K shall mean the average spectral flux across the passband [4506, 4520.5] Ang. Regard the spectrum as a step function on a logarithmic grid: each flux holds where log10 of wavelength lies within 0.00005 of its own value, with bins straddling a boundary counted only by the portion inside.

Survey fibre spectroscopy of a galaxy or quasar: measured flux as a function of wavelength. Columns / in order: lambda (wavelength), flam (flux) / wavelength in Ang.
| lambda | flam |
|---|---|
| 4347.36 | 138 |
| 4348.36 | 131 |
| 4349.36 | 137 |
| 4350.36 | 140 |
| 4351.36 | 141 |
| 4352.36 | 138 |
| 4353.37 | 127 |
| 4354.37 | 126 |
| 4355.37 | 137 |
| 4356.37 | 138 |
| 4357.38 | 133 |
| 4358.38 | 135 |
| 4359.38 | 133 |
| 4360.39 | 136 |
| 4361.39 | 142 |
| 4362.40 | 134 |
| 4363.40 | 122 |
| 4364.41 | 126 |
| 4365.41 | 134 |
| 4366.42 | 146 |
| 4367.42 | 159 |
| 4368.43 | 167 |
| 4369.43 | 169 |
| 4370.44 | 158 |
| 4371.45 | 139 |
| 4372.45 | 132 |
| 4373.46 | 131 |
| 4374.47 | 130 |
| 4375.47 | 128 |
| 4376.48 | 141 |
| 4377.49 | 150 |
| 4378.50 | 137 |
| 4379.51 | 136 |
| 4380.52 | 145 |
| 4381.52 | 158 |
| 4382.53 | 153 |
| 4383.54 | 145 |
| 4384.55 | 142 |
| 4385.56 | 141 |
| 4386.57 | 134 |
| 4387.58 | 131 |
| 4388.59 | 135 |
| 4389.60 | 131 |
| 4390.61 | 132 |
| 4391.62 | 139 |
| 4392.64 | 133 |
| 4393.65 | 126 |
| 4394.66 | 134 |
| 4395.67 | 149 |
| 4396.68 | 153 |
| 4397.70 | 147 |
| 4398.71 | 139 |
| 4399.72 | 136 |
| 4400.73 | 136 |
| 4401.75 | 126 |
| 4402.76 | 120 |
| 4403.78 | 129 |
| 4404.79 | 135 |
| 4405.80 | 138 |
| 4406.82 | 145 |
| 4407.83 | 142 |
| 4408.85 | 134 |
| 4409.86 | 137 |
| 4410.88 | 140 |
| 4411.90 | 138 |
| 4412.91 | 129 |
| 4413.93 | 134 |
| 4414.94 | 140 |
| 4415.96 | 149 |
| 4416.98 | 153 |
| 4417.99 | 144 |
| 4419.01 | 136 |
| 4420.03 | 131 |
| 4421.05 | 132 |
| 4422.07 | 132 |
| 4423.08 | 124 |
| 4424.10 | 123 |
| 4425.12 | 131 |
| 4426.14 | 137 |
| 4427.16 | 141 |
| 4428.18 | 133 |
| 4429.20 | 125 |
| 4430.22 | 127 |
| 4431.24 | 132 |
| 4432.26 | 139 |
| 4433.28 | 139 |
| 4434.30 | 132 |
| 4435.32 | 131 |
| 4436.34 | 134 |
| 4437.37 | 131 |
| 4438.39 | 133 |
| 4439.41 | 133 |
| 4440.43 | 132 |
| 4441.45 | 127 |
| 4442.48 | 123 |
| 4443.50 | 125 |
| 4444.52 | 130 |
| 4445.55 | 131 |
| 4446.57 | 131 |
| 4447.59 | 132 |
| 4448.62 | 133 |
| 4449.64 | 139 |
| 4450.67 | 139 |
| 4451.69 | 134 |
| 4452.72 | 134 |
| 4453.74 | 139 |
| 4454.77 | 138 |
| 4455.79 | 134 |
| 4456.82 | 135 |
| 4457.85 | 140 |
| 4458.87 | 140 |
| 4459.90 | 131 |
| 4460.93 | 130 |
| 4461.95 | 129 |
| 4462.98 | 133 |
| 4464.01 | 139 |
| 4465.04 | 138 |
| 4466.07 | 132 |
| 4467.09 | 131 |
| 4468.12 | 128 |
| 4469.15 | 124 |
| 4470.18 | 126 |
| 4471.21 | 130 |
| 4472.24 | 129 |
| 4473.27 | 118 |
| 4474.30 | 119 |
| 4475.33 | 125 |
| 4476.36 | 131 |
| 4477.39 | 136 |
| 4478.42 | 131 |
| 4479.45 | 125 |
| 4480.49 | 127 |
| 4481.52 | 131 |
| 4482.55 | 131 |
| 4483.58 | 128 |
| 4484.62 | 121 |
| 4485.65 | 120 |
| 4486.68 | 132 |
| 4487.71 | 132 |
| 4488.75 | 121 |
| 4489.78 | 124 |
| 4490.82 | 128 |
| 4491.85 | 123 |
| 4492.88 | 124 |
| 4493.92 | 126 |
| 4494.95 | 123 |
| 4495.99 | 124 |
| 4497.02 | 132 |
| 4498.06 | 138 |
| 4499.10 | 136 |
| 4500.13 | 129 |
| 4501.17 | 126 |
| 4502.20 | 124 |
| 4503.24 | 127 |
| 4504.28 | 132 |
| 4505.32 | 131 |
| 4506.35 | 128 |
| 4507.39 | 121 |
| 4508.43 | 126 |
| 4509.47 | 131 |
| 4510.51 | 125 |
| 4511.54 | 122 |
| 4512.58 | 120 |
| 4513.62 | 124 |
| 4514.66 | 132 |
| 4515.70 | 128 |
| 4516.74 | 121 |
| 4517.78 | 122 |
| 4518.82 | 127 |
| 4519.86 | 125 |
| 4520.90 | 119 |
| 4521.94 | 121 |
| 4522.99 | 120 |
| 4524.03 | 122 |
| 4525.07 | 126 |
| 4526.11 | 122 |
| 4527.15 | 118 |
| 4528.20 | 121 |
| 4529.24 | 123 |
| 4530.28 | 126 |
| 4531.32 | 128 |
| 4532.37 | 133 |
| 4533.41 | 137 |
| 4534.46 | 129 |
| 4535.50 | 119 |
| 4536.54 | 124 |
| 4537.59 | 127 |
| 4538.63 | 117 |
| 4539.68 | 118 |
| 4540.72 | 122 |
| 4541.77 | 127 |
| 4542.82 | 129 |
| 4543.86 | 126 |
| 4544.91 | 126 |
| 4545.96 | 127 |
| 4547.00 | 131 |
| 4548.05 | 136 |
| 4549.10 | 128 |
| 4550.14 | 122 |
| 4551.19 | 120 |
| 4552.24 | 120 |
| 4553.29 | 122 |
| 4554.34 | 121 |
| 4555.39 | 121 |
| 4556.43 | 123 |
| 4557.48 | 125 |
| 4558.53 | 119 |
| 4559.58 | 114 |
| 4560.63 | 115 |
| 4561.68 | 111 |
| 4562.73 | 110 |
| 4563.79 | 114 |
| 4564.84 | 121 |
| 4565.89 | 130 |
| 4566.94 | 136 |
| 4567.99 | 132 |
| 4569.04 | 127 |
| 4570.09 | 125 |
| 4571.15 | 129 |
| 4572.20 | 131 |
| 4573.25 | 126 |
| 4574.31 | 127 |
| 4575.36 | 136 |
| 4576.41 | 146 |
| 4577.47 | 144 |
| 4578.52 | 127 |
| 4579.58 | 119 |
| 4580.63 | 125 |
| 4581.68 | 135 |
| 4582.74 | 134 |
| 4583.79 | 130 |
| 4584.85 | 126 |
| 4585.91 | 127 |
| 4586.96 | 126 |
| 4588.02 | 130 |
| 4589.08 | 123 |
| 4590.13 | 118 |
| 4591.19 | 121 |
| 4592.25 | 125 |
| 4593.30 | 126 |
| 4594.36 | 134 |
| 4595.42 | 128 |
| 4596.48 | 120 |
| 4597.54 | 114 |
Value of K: 125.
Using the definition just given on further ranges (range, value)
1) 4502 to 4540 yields 125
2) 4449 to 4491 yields 131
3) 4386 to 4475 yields 134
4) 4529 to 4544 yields 126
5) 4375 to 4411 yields 138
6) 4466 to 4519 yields 127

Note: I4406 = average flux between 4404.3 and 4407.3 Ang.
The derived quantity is 139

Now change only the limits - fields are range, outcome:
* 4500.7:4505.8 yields 128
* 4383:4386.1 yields 143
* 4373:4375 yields 131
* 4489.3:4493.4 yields 125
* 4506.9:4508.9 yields 123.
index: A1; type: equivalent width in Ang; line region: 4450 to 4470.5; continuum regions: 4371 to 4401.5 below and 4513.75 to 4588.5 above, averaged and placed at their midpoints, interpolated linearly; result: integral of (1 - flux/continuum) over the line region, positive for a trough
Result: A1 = -0.17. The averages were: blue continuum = 139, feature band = 134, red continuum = 125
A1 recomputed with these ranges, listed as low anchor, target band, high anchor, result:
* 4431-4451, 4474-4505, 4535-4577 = 0.33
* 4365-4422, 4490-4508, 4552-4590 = 0.51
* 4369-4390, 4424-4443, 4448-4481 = 0.46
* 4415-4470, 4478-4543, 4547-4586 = 1.76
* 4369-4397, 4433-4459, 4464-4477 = -0.35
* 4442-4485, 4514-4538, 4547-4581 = 0.49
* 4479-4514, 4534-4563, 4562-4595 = 1.09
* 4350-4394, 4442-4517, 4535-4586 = 1.16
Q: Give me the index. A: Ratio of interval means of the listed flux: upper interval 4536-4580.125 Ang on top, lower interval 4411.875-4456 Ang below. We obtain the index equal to 0.9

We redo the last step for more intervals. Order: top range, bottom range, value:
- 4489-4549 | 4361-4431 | 0.91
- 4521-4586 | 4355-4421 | 0.90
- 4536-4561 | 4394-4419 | 0.89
